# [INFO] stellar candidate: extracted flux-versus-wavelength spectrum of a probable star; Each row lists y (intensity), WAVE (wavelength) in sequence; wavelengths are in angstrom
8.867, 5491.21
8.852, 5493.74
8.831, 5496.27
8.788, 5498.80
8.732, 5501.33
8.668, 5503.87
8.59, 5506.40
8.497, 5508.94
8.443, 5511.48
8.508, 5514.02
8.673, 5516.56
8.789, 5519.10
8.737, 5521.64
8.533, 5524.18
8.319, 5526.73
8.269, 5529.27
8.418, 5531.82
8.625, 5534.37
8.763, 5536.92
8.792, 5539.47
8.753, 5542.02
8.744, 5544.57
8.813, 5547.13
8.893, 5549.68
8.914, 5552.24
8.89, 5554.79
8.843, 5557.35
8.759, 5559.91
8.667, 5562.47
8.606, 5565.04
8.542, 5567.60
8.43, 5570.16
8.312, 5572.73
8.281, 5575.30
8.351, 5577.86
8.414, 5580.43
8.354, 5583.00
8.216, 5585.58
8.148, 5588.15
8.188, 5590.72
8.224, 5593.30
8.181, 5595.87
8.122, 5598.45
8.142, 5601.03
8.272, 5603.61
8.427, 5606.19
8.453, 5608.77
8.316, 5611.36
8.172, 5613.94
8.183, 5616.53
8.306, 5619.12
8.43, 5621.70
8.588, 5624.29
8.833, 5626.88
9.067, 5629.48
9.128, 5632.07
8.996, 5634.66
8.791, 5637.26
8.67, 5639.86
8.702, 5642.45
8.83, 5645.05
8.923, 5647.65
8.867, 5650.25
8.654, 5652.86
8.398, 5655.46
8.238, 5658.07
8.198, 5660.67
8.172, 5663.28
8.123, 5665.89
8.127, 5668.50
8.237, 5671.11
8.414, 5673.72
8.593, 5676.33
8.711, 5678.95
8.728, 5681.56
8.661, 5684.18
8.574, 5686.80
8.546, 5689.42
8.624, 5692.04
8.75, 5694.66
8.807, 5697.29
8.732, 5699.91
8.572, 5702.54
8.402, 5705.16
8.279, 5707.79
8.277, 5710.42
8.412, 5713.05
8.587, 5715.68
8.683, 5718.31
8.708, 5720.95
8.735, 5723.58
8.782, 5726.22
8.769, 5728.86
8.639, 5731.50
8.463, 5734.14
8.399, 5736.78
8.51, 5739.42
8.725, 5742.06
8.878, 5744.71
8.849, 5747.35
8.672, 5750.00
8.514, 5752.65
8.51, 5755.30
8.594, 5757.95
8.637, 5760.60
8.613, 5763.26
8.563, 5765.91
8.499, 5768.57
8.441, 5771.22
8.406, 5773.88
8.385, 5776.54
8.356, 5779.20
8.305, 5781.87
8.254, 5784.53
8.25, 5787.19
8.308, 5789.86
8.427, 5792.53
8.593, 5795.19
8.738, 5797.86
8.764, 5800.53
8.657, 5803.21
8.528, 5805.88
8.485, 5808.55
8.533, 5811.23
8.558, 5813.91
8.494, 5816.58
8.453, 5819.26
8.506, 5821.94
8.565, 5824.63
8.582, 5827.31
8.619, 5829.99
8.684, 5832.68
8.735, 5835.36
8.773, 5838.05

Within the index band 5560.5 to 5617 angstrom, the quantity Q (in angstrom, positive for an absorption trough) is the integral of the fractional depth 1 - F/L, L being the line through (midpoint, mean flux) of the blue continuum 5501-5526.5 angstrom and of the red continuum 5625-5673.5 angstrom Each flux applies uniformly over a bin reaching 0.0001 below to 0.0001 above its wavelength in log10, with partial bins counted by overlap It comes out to 1.81 angstrom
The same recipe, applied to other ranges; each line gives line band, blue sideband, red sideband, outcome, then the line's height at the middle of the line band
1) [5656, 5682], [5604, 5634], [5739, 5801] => 0.6 angstrom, 8.54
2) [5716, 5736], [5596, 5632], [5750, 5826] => -0.5 angstrom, 8.47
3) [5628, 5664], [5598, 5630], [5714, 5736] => -1.0 angstrom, 8.47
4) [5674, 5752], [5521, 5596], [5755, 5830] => -1.0 angstrom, 8.51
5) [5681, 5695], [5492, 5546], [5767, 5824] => -0.2 angstrom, 8.54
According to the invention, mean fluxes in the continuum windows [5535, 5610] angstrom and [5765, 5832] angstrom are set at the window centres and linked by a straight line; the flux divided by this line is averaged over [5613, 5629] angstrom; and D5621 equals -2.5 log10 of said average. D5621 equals 0.01 mag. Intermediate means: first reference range 8.5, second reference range 8.49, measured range 8.45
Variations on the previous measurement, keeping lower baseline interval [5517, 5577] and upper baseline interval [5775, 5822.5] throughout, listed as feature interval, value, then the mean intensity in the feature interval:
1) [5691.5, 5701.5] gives -0.02 mag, 8.73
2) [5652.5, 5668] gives 0.04 mag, 8.27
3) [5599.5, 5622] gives 0.04 mag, 8.29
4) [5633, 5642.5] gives -0.03 mag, 8.82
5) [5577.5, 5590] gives 0.04 mag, 8.29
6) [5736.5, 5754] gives -0.02 mag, 8.67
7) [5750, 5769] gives -0.01 mag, 8.57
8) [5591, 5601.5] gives 0.06 mag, 8.17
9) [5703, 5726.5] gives 0.00 mag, 8.53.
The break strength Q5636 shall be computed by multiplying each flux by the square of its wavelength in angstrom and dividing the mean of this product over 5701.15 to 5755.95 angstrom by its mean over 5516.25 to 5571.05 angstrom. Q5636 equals 1.06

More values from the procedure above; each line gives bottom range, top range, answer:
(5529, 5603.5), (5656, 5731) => 1.05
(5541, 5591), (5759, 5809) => 1.07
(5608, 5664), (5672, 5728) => 1.02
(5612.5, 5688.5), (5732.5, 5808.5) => 1.04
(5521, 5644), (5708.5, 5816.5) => 1.07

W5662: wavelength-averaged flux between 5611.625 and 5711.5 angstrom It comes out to 8.56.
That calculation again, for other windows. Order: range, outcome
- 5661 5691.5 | 8.44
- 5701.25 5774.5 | 8.58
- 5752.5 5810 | 8.49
